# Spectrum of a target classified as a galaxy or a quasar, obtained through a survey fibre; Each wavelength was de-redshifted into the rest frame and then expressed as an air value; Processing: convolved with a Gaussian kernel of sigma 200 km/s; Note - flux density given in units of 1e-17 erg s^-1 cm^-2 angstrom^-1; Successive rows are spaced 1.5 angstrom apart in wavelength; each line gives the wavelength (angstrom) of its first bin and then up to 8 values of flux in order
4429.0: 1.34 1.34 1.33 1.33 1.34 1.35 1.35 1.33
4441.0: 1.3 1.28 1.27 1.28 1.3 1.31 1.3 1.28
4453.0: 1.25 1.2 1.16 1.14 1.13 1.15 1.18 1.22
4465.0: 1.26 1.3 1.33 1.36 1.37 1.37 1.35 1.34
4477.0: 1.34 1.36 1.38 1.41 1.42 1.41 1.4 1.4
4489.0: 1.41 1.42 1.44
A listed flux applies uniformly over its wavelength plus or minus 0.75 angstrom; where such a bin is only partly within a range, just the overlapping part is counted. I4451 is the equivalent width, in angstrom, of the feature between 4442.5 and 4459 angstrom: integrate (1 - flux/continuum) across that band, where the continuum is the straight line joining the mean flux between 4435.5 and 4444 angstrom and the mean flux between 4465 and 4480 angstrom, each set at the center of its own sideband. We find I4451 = 1.0 angstrom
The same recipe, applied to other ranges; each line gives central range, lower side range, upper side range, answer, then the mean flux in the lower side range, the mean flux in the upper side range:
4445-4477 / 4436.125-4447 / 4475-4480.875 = 1.6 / 1.31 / 1.36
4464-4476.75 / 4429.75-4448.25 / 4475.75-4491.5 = 0.4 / 1.32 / 1.39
